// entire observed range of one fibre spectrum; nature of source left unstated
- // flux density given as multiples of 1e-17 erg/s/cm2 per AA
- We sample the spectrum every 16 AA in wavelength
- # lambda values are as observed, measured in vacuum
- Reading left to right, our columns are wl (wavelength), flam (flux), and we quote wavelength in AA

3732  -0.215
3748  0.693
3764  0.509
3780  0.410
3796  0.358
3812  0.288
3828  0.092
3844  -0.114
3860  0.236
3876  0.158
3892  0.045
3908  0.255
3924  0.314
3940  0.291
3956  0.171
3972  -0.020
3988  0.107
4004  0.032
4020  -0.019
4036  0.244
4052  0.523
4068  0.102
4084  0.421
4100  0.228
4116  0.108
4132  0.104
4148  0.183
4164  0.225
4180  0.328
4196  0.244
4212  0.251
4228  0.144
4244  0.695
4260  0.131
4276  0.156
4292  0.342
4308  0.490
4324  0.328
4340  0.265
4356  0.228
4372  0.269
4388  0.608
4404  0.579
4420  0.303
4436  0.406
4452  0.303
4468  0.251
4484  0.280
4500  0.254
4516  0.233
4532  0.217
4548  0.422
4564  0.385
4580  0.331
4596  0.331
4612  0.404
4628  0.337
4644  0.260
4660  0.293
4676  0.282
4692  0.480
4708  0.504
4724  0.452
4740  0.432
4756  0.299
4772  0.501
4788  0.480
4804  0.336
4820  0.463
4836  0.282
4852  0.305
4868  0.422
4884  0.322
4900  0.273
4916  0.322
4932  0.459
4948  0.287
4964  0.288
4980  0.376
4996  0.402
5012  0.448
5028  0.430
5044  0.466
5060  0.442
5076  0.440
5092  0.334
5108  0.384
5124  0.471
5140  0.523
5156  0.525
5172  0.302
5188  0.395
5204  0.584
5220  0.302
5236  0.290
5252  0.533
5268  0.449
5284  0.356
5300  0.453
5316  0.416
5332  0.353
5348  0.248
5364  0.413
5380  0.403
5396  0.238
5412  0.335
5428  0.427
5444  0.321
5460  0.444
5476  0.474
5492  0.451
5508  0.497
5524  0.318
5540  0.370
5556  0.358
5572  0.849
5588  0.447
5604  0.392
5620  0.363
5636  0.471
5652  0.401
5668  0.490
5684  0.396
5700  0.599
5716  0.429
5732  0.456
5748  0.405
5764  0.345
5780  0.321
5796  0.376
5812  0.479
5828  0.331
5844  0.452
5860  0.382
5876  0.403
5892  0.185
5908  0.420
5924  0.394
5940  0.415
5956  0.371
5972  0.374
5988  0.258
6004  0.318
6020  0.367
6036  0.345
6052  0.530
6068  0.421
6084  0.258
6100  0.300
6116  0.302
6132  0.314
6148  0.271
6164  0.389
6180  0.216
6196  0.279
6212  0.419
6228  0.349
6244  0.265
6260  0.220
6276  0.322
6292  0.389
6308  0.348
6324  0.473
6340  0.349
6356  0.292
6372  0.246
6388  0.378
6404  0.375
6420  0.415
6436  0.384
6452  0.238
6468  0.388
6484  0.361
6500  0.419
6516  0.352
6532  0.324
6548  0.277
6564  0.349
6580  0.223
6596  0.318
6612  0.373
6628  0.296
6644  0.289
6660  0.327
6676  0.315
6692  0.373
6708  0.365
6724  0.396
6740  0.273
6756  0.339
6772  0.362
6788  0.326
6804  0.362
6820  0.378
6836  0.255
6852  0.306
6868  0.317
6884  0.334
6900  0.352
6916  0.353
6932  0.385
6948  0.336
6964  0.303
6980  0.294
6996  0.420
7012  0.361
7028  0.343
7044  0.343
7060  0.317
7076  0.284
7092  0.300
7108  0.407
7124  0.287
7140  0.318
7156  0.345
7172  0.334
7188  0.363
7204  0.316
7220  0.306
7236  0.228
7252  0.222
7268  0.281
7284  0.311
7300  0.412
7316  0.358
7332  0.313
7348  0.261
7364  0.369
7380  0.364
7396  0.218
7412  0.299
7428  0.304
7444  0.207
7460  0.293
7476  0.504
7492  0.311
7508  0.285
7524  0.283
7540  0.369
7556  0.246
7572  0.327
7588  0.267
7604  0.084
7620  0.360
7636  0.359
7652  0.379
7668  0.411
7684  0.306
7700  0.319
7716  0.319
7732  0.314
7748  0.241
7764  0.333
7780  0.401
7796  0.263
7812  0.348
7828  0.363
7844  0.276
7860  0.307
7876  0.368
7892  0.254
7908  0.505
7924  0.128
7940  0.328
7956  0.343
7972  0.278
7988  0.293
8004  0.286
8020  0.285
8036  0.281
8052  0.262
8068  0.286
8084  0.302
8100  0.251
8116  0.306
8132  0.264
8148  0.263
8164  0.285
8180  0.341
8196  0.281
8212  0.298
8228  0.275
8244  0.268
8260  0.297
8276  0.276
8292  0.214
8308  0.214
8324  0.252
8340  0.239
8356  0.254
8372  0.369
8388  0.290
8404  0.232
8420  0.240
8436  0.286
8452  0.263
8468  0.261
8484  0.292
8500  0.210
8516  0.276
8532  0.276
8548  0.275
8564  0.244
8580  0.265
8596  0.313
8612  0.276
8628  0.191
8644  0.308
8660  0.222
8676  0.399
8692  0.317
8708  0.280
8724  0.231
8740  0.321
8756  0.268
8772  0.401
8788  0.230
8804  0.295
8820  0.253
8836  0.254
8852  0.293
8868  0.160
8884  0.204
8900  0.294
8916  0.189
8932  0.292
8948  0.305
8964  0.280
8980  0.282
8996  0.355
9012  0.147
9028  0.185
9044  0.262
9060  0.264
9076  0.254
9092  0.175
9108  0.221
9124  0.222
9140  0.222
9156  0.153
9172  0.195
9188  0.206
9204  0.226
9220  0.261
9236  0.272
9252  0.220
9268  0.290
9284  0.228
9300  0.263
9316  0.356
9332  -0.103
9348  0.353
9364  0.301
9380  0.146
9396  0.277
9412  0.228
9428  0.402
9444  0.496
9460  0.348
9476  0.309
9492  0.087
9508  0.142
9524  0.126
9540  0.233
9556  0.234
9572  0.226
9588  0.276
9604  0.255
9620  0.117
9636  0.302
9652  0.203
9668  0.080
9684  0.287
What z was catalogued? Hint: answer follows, 0.138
